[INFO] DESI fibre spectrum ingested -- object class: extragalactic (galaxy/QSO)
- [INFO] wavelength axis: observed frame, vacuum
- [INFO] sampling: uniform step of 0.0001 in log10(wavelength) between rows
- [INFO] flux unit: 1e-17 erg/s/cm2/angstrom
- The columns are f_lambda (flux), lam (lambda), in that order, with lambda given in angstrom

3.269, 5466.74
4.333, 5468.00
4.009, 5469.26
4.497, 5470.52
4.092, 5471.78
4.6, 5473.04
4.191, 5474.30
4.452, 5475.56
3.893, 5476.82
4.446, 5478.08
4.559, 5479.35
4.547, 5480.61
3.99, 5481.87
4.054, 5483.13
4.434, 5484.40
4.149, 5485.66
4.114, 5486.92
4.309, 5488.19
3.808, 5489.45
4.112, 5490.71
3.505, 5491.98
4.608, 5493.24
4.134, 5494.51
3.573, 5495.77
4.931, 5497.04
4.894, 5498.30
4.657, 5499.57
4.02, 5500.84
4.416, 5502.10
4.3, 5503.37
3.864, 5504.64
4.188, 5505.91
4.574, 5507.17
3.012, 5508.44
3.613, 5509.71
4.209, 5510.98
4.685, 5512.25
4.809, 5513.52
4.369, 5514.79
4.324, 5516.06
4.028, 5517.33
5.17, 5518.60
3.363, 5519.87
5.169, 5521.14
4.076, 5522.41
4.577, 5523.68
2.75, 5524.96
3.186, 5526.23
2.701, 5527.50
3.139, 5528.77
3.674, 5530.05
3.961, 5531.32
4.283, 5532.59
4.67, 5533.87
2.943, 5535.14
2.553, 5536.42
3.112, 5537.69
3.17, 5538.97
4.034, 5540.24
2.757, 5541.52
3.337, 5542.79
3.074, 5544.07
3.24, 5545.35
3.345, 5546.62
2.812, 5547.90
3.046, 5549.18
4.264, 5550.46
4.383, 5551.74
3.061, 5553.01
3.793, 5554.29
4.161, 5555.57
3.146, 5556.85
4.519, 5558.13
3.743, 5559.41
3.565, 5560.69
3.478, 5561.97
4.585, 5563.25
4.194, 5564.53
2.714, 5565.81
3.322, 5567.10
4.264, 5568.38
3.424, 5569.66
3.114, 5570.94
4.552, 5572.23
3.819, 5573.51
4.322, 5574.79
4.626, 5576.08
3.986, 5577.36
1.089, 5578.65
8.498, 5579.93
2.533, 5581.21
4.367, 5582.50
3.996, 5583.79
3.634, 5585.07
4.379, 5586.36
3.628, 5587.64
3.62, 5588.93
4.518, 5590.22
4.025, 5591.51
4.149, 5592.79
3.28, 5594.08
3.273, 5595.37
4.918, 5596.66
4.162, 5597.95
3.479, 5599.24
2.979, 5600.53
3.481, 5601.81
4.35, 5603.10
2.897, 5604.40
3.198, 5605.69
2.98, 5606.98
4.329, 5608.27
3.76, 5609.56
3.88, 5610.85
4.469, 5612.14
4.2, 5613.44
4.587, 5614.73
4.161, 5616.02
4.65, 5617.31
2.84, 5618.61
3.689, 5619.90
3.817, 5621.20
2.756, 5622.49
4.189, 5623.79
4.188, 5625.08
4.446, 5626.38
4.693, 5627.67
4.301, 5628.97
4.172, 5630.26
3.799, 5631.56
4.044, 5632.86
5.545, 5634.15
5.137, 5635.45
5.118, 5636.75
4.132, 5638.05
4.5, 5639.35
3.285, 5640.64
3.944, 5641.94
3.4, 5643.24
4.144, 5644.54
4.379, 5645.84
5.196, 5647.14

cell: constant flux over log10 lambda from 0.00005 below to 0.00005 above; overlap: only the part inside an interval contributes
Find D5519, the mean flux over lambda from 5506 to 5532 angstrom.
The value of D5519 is 3.98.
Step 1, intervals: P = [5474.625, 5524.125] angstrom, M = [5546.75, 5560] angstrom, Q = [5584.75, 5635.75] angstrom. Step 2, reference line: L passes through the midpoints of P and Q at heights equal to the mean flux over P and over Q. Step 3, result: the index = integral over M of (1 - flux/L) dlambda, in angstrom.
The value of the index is 1.4 angstrom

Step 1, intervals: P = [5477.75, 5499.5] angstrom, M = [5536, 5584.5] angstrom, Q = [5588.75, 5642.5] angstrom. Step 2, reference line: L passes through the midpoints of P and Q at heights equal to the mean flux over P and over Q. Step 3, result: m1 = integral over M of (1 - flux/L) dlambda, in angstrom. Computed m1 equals 4.94 angstrom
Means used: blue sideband 4.25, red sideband 4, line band 3.69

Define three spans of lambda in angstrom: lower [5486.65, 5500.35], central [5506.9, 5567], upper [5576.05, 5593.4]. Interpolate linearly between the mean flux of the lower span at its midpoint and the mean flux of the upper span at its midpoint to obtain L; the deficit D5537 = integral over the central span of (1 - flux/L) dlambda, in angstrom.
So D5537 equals 6.25 angstrom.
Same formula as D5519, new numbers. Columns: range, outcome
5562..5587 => 3.96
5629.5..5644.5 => 4.28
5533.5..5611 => 3.71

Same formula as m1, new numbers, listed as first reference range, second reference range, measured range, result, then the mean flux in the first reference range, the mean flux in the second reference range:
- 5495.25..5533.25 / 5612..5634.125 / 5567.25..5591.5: 0.5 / 4.08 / 4.09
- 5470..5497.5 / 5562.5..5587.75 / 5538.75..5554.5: 2.5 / 4.22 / 3.96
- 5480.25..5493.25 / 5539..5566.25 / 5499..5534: -1.6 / 4.12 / 3.58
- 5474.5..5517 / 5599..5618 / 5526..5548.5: 4.1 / 4.23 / 3.83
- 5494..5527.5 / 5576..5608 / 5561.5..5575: 0.5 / 4.16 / 3.83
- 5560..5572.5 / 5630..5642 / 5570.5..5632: 1.6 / 3.7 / 4.39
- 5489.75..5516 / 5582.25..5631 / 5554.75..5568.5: 0.9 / 4.22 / 3.9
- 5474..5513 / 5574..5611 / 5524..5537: 2.1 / 4.2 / 3.87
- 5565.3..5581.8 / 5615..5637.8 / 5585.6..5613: 1.6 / 3.88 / 4.21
